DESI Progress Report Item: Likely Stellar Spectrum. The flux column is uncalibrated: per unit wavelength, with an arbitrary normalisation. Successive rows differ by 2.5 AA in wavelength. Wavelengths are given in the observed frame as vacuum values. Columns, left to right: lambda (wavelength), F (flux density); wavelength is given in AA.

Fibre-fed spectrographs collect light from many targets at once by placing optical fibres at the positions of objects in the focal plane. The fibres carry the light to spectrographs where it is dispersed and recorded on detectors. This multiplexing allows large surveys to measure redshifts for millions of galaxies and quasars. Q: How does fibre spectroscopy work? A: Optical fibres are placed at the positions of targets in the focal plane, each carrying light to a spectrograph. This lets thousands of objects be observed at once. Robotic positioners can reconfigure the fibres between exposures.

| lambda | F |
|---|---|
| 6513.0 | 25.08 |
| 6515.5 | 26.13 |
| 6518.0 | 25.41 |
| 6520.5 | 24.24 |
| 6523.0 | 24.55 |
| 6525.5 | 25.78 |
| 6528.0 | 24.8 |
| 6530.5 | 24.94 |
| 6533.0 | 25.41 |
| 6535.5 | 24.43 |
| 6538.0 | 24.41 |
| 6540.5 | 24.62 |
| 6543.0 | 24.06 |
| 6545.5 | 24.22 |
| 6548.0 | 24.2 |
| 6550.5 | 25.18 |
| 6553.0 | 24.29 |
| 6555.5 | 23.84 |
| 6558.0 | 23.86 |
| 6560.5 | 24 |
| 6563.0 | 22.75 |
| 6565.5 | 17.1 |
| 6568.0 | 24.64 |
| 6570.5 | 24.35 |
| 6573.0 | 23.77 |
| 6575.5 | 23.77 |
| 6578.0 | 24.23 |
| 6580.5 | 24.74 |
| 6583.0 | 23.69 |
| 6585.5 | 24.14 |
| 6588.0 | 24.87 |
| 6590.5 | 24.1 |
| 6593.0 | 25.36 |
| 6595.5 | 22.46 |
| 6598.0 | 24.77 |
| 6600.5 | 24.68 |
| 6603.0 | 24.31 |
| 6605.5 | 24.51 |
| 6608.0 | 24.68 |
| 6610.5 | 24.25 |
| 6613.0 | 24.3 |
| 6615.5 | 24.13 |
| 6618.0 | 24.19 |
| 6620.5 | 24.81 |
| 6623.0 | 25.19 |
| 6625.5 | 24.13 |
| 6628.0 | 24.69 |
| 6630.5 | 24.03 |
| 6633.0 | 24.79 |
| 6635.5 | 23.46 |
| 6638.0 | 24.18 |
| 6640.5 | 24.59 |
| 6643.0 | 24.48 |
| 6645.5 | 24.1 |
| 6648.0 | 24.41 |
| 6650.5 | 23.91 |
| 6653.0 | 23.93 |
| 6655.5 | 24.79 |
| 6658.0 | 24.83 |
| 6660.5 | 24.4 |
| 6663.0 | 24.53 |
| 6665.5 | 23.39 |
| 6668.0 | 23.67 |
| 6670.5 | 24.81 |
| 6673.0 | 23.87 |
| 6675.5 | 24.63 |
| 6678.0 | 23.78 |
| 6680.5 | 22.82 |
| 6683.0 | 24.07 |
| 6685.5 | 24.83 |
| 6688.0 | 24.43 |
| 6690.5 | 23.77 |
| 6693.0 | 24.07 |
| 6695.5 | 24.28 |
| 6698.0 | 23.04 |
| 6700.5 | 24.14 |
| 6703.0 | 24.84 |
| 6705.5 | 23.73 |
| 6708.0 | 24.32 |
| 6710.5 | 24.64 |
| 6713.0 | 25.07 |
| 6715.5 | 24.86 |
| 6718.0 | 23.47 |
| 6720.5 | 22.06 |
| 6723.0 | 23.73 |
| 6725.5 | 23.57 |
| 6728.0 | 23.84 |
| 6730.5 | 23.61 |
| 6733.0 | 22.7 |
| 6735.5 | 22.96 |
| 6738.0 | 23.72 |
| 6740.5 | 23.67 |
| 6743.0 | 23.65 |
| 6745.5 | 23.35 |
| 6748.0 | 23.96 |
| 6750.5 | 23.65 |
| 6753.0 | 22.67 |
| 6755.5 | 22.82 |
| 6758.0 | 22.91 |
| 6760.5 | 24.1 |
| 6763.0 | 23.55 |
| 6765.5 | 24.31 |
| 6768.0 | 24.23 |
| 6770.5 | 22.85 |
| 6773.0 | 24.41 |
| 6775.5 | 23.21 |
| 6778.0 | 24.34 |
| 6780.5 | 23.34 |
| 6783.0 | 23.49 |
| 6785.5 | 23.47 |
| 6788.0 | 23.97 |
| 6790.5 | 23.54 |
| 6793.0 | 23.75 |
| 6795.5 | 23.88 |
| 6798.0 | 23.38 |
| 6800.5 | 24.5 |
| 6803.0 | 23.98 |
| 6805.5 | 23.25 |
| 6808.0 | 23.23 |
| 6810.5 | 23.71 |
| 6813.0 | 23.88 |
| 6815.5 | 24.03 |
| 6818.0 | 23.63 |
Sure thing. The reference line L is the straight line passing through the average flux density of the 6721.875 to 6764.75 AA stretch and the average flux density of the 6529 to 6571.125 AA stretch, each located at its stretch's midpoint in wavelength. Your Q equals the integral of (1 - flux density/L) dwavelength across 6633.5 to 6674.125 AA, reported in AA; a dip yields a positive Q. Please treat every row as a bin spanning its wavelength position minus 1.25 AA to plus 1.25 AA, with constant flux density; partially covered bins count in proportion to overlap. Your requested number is -1.0 AA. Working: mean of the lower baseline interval 23.9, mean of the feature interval 24.2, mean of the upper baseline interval 23.4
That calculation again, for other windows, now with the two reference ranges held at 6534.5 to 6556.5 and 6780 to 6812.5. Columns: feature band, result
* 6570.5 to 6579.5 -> 0.10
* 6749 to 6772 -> 0.29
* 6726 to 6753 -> 0.40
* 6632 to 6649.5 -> -0.13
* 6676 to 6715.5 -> -0.34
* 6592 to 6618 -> -0.14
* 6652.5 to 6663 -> -0.21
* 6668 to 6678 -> -0.10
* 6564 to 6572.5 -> 0.73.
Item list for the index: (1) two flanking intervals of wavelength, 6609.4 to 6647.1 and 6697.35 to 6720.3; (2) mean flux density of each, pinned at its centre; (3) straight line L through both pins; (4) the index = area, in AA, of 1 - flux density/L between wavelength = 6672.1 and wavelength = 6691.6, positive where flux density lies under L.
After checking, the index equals 0.2 AA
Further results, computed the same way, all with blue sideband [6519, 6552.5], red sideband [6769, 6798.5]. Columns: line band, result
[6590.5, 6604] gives 0.07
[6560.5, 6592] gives 1.23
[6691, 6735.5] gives 0.16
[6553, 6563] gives 0.32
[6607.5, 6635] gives -0.13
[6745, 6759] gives 0.33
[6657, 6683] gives 0.06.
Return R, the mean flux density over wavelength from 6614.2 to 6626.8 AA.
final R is 24.5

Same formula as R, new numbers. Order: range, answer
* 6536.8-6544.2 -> 24.4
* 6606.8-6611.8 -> 24.5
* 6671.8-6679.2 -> 24.1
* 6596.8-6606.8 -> 24.6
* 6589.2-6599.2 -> 24.2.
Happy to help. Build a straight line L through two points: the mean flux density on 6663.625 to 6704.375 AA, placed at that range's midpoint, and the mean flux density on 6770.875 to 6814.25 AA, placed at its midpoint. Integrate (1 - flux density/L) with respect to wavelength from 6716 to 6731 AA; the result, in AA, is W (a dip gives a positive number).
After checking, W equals 0.3 AA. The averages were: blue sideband 24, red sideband 23.7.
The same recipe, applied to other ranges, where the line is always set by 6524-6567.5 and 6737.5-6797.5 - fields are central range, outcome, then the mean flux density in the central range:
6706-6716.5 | -0.4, 24.6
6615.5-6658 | -0.9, 24.4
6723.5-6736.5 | 0.2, 23.4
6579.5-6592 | -0.2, 24.3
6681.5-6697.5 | -0.3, 24.2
